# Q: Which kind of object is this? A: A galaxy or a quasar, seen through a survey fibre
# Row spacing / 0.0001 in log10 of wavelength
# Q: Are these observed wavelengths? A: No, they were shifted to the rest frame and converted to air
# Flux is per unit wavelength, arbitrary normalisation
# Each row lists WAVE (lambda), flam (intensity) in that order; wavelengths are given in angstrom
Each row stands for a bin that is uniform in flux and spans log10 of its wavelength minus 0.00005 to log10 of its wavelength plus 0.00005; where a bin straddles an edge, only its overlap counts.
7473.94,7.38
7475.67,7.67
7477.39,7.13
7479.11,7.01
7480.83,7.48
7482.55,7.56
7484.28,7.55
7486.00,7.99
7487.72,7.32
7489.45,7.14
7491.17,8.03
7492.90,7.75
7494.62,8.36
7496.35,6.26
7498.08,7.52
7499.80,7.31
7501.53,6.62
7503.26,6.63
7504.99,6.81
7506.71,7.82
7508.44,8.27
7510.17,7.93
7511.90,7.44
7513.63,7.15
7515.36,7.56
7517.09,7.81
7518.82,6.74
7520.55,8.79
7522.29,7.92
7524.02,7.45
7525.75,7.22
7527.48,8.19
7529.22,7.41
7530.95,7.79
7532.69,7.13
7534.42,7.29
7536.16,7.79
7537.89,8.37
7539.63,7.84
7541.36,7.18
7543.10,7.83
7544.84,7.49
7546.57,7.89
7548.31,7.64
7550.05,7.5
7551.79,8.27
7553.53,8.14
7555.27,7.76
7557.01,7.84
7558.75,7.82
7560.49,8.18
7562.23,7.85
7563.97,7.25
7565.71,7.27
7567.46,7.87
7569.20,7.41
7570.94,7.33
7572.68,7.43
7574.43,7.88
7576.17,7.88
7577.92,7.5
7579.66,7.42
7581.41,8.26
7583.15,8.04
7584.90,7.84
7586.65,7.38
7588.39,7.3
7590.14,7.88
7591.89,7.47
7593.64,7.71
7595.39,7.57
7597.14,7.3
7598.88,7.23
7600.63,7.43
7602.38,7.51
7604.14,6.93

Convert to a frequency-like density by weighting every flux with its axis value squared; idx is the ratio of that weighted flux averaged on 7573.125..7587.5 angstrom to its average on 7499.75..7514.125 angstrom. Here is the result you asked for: 1.08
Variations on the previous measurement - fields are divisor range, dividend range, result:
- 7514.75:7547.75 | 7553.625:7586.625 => 1.02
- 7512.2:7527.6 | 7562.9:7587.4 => 1.02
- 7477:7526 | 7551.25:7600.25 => 1.05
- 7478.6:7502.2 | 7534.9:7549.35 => 1.06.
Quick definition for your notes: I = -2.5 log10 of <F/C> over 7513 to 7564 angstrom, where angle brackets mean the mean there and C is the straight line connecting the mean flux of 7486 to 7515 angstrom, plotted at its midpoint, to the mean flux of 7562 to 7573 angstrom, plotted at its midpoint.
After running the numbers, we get -0.038 mag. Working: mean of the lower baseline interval 7.42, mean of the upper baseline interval 7.47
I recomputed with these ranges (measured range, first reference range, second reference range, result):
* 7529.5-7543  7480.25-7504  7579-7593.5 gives -0.01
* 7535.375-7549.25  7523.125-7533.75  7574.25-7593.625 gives -0.03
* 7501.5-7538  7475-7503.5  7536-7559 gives 0.01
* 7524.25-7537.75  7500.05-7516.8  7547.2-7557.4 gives 0.00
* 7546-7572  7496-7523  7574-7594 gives -0.02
